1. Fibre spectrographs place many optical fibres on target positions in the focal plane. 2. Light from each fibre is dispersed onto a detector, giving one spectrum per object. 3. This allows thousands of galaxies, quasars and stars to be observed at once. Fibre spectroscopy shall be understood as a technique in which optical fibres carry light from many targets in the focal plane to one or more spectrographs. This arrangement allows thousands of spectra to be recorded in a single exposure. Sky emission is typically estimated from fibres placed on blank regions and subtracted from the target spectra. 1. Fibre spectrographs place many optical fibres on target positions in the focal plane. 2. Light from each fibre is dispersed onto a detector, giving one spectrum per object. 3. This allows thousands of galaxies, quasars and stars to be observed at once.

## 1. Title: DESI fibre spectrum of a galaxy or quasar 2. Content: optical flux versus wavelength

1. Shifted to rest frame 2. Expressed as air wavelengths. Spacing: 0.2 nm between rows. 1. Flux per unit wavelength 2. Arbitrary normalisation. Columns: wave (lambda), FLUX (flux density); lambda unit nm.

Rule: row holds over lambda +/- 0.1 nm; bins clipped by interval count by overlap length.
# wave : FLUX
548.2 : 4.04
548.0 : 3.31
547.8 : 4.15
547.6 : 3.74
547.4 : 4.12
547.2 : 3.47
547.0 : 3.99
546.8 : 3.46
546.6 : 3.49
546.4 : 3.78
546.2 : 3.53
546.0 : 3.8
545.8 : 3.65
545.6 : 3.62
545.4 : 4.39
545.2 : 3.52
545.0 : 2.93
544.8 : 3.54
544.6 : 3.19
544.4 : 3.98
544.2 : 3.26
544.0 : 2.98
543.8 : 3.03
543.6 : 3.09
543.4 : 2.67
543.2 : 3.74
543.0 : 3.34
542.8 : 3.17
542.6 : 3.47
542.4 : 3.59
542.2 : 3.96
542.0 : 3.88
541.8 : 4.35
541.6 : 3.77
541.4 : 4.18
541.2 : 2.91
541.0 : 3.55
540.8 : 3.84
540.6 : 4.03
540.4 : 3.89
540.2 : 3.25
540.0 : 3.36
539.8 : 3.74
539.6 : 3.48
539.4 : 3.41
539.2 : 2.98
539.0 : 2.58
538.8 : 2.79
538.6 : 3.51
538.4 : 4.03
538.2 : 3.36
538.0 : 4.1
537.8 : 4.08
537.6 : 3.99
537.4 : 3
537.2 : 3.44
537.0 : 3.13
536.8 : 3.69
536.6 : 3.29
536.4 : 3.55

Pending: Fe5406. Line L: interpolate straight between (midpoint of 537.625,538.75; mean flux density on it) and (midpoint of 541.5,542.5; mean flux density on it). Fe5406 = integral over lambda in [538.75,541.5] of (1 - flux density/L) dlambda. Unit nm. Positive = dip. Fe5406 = 0.29 nm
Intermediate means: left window 3.78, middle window 3.44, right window 3.91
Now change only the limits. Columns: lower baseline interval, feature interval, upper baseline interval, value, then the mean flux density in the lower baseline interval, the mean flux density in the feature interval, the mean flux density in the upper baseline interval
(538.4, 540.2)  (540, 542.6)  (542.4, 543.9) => -0.385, 3.28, 3.74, 3.24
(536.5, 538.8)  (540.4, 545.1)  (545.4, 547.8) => 0.204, 3.57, 3.51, 3.74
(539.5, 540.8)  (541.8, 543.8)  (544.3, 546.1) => 0.095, 3.64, 3.46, 3.62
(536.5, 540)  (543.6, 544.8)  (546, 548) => 0.114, 3.44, 3.29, 3.73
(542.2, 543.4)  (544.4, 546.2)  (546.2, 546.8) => -0.030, 3.44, 3.6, 3.59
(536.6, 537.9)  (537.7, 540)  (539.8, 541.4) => 0.070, 3.53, 3.46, 3.6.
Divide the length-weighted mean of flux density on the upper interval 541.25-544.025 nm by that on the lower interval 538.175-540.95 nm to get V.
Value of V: 1.02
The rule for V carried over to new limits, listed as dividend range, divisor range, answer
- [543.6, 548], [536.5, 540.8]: 1.03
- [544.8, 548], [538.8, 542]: 1.04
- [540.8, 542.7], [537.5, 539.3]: 1.07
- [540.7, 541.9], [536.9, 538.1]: 1.04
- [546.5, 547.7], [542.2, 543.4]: 1.08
